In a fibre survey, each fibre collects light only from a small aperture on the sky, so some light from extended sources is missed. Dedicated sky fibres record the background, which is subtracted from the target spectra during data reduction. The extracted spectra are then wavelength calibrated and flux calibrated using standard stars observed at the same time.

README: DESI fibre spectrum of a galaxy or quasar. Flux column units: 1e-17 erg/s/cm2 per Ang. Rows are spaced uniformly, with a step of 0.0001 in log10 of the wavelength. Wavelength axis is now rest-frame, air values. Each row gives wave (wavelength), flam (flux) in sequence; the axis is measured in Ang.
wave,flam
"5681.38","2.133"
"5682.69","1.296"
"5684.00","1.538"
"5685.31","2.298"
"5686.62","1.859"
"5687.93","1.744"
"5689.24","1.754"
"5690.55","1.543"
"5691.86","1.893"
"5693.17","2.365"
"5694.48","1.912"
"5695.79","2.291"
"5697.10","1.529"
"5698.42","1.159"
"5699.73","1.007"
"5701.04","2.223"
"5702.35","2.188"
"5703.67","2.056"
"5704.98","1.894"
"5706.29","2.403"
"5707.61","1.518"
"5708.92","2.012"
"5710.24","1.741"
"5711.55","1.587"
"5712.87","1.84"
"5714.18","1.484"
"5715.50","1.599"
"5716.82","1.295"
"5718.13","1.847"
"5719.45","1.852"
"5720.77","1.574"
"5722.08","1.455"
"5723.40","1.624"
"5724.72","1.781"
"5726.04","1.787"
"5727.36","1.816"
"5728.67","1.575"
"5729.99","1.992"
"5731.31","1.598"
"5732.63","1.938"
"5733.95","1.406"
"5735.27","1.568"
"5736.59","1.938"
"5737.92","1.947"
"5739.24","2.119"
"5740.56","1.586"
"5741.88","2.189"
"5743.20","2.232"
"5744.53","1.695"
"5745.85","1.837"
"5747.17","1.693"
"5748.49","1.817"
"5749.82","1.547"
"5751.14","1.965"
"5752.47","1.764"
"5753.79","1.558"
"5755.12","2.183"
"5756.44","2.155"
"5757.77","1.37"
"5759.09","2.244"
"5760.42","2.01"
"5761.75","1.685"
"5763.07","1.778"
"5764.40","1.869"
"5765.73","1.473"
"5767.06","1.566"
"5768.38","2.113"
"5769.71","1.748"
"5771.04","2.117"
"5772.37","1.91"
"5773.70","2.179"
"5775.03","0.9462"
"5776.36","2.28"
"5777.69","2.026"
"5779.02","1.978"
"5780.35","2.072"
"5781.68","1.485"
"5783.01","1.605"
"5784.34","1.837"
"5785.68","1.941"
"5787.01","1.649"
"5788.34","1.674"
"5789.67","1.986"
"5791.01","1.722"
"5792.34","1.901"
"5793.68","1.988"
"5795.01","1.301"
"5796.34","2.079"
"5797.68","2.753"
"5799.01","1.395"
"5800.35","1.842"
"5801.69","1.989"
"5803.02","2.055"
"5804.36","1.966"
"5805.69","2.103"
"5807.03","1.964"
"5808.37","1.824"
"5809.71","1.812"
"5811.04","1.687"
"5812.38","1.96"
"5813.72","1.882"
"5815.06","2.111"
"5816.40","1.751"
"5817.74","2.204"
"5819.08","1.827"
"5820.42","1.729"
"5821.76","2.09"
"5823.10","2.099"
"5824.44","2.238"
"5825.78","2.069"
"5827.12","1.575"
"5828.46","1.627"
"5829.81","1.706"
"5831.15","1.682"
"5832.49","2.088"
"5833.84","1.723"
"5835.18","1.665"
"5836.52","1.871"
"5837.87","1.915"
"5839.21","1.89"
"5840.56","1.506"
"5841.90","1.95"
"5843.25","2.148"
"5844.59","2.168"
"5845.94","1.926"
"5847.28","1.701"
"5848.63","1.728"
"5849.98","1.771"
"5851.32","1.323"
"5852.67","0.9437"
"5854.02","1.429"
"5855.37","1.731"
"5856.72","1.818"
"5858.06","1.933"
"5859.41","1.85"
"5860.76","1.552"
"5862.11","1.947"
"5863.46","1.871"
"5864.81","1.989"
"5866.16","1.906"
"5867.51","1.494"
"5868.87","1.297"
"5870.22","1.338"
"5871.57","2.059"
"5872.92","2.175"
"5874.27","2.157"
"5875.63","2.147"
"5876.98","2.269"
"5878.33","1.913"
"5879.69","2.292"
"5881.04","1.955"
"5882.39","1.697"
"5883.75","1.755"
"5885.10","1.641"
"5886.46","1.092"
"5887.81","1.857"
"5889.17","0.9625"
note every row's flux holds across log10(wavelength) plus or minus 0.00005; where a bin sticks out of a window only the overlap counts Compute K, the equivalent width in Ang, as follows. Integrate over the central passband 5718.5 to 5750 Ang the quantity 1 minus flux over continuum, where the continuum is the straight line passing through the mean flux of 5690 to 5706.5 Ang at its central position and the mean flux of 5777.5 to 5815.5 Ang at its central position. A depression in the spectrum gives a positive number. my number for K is 1.6 Ang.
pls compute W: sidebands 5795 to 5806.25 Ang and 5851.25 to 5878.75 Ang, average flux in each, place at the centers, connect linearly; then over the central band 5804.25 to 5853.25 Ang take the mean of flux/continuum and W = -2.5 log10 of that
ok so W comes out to 0.028 mag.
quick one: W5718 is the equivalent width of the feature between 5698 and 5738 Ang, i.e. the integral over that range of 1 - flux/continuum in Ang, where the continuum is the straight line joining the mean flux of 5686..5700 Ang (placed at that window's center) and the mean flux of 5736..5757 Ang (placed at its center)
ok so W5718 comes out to 1.8 Ang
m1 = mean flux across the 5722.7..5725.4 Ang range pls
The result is 1.7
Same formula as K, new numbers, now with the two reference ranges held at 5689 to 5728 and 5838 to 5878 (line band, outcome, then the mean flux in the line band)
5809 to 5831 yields -1.3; 1.89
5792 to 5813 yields -1.5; 1.91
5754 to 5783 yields -1.2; 1.86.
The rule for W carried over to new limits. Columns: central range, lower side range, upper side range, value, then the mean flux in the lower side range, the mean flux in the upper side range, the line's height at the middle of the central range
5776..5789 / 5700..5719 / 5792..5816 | 0.03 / 1.82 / 1.92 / 1.9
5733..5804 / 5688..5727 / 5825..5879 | -0.04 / 1.77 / 1.8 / 1.78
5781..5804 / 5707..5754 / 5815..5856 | -0.03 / 1.75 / 1.81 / 1.78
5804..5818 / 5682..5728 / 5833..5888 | -0.08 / 1.76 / 1.79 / 1.78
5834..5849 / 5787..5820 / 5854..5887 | 0.00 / 1.9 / 1.82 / 1.86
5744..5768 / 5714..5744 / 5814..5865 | -0.02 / 1.75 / 1.82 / 1.77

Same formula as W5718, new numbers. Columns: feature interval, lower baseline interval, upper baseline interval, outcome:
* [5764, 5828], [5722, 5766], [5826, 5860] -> -3.8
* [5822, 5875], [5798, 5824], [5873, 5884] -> 5.2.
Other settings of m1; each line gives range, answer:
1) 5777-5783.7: 1.84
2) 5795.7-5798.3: 2.41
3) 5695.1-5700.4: 1.5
